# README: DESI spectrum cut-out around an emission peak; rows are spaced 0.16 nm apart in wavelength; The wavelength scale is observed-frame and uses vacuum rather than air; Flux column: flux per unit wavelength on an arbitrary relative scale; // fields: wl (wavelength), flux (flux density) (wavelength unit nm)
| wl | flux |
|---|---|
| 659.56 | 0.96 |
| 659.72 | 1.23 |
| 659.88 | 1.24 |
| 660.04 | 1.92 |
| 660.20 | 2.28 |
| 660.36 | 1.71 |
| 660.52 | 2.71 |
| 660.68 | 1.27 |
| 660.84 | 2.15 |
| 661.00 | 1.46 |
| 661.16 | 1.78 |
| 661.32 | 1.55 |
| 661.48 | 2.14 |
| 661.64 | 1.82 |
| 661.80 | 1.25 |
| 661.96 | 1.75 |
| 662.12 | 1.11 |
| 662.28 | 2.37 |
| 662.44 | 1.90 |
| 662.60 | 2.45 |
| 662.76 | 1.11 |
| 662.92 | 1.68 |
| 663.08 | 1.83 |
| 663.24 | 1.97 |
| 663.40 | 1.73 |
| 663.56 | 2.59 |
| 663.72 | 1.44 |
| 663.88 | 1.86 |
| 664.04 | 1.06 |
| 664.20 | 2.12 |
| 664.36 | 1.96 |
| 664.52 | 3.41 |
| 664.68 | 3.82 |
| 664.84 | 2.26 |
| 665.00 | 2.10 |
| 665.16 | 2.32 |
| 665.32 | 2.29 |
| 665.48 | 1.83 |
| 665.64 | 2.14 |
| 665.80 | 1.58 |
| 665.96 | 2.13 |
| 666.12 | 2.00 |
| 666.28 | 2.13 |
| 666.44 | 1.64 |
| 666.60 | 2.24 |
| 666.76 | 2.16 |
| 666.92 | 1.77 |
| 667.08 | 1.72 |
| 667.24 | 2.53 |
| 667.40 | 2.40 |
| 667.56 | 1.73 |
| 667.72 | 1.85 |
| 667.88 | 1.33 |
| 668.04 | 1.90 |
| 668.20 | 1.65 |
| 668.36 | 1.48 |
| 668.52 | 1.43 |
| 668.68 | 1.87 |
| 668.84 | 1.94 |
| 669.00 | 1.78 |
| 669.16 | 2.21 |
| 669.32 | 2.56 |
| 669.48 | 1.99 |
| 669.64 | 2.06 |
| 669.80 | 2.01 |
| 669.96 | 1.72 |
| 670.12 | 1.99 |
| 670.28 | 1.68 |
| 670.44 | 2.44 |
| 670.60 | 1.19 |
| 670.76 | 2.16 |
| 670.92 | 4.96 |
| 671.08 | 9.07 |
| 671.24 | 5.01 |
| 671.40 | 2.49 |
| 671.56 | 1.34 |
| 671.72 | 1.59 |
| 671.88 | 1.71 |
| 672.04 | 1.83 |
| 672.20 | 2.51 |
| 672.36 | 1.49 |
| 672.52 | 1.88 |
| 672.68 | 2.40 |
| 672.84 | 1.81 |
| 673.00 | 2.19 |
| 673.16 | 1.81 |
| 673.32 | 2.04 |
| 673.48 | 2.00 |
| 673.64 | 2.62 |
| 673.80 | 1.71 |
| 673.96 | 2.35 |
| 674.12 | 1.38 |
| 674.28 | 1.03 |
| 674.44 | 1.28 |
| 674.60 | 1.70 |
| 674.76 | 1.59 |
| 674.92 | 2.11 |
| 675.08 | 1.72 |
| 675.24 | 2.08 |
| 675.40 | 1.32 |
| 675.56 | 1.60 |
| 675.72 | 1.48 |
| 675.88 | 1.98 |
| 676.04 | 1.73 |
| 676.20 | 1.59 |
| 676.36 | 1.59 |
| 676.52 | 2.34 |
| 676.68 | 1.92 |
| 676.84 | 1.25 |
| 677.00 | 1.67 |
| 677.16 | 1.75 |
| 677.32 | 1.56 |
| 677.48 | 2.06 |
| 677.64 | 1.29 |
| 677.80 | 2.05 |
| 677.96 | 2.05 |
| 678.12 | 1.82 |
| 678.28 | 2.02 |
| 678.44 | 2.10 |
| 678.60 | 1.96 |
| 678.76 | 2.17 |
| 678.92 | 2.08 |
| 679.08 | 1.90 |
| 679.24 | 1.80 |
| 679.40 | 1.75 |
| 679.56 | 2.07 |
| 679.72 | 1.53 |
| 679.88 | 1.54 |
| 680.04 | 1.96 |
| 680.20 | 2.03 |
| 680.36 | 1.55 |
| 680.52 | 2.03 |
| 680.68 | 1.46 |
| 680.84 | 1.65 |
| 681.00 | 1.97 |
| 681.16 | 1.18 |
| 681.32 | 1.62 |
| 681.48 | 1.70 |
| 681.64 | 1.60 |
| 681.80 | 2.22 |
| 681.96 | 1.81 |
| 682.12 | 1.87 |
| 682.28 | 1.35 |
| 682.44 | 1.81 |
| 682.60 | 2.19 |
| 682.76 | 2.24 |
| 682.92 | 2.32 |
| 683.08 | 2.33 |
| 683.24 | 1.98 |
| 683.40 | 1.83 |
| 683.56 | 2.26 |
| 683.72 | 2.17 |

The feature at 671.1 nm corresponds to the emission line [O III]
